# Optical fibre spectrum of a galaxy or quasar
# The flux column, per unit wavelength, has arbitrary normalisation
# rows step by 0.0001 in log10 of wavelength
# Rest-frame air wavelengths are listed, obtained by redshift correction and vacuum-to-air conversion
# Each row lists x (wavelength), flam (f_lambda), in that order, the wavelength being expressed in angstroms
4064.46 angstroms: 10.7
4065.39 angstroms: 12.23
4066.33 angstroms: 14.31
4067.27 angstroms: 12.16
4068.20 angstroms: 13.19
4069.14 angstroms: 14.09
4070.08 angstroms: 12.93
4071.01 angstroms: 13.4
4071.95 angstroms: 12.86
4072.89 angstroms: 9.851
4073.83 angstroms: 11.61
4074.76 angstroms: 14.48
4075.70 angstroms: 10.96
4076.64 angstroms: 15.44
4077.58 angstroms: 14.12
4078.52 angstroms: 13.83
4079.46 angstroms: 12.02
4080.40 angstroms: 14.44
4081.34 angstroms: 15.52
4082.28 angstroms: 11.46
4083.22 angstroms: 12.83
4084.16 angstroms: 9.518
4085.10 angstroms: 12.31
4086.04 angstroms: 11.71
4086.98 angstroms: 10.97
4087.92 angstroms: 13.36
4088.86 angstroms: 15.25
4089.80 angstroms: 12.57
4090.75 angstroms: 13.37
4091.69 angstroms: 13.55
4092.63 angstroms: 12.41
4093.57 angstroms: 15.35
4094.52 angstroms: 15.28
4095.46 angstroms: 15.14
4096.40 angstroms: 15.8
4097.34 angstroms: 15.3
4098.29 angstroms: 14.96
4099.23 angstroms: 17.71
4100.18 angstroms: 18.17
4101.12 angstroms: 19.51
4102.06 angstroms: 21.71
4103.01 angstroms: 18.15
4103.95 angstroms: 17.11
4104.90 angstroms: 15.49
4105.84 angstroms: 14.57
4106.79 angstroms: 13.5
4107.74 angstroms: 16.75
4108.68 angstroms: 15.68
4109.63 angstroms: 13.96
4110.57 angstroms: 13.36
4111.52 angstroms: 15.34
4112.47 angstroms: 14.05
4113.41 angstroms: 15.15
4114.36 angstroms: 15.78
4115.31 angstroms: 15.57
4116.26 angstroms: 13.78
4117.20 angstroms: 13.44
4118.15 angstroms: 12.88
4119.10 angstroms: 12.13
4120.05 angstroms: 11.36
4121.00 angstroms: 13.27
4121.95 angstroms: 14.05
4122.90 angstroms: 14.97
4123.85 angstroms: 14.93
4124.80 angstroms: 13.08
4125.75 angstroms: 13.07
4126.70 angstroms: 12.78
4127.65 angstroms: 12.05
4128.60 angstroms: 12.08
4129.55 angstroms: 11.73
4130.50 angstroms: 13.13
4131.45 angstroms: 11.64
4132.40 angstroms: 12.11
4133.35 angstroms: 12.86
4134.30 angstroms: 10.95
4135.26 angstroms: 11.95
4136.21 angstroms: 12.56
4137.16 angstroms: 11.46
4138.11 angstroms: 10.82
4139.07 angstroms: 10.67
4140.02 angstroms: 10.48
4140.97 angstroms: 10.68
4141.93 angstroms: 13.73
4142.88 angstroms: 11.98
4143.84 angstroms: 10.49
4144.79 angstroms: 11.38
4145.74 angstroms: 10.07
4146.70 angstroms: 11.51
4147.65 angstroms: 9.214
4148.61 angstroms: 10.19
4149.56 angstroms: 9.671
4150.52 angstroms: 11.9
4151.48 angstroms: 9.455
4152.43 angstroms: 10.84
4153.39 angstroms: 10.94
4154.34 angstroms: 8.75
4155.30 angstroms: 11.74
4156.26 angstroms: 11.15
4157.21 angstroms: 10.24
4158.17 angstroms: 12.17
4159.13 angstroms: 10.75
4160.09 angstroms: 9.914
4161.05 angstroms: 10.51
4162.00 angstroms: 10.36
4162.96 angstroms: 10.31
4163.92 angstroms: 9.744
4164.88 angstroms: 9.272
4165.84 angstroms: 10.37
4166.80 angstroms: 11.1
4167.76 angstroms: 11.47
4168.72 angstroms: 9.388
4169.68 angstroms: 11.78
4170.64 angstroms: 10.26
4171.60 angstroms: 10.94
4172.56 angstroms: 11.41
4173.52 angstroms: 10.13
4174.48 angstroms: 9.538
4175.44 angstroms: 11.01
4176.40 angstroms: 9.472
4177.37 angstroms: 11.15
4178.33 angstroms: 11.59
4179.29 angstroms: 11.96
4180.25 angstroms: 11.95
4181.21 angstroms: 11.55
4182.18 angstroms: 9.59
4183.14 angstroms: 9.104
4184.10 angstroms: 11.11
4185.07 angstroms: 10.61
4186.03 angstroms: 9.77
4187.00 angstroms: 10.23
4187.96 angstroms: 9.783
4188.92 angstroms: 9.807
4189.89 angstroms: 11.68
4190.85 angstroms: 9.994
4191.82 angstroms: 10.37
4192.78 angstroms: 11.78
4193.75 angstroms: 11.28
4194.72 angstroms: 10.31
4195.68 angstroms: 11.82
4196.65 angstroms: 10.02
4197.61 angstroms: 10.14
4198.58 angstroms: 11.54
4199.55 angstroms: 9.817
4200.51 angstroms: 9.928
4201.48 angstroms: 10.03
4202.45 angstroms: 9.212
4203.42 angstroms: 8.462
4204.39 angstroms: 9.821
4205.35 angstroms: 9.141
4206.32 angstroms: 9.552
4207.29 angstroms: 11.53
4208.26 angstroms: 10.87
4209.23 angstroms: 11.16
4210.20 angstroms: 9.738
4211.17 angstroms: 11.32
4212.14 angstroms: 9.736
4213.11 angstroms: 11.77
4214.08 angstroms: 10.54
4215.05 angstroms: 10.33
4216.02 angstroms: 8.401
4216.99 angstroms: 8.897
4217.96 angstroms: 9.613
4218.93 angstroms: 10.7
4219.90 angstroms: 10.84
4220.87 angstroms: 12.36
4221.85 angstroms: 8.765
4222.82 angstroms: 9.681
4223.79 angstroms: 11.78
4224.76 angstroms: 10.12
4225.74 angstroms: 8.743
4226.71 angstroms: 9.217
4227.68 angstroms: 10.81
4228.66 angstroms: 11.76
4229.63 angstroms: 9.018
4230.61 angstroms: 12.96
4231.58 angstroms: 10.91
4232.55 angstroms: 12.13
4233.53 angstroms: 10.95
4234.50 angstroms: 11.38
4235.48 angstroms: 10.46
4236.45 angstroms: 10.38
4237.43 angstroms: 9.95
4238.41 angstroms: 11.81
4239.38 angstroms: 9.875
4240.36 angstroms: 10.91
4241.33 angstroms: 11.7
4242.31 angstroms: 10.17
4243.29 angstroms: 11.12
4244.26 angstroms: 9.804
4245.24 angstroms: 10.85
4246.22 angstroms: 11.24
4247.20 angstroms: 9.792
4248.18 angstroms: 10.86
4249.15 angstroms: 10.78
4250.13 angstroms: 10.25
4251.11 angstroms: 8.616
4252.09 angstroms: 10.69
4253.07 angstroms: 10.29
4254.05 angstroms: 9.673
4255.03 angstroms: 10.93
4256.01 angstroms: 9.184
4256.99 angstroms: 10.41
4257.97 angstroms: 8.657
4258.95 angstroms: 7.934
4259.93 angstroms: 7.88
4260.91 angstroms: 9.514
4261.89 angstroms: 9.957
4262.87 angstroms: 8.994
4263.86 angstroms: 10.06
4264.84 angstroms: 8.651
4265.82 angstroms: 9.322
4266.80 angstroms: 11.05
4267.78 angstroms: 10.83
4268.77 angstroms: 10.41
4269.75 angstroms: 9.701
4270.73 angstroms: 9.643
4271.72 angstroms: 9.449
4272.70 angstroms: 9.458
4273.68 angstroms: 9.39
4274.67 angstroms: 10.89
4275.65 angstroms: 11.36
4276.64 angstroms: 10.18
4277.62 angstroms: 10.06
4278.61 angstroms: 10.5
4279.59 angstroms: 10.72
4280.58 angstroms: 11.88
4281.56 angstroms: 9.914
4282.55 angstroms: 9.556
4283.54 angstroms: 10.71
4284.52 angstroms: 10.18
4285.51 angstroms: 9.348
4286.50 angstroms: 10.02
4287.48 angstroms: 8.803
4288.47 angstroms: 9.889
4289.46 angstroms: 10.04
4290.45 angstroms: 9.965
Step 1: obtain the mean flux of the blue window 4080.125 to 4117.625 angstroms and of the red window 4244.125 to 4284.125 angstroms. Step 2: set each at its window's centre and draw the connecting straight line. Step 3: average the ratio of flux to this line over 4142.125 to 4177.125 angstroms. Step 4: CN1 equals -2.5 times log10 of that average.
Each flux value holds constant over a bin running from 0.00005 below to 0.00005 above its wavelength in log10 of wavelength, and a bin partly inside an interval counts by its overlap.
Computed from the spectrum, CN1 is 0.23 mag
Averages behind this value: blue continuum 14.8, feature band 10.6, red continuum 10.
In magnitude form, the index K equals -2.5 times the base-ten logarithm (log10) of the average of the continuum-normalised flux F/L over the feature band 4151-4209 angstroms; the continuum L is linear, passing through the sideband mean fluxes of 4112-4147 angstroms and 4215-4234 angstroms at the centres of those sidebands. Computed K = 0.09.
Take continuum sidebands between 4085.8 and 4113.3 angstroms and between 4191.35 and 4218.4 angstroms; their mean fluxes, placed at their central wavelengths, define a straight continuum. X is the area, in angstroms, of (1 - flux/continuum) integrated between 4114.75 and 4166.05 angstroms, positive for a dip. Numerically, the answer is 6.5 angstroms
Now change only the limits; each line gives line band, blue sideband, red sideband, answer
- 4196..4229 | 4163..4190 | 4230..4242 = 2.1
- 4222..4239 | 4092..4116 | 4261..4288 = 1.2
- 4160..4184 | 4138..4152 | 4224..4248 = 0.4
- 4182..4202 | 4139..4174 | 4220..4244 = 0.5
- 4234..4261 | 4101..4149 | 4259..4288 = 0.8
